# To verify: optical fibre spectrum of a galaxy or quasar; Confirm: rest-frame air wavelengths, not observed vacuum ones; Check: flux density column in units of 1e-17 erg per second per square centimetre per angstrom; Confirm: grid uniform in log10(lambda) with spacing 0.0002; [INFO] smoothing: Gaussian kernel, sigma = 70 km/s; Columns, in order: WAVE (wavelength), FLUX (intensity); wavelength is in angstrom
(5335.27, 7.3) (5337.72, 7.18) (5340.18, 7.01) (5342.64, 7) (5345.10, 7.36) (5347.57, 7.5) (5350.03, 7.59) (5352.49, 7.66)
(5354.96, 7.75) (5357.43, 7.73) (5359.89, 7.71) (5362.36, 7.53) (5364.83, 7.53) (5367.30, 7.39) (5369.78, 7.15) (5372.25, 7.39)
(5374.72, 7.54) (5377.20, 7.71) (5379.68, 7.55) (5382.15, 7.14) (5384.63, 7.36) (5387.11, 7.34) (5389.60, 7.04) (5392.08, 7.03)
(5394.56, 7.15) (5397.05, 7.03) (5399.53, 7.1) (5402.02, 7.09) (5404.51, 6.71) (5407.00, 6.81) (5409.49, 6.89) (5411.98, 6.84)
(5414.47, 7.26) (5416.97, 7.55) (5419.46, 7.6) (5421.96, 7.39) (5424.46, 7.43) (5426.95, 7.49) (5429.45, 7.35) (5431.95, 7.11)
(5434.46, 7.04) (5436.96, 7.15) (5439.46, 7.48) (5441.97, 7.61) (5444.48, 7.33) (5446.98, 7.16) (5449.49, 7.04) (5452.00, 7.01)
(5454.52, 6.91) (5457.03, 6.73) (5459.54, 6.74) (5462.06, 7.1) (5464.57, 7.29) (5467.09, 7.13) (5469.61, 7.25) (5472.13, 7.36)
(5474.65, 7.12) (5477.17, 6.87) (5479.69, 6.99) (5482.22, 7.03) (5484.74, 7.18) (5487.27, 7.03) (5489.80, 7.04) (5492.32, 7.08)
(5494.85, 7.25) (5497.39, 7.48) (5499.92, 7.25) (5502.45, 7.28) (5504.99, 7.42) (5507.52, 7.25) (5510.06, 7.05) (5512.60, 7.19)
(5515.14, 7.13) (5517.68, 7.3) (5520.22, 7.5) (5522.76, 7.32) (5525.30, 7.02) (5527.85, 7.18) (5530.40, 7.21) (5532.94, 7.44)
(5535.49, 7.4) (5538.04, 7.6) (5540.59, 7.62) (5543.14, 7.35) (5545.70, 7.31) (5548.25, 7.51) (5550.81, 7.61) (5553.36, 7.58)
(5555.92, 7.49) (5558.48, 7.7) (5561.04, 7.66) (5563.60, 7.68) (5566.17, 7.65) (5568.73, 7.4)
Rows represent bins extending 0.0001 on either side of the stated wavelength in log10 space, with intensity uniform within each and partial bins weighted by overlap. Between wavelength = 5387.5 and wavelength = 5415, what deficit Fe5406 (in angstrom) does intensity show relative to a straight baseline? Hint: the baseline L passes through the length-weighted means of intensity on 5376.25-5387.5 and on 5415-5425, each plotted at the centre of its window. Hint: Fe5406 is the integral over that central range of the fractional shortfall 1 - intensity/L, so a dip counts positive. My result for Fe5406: 1.7 angstrom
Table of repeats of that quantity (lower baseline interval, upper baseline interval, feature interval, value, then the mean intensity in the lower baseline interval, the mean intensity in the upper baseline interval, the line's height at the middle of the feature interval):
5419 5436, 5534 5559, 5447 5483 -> 1.7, 7.33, 7.51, 7.39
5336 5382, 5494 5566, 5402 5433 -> 1.0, 7.45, 7.39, 7.43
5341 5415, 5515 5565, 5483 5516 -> 0.9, 7.29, 7.44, 7.4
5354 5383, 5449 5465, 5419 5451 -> -1.0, 7.51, 6.95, 7.09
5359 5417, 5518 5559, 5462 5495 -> 1.0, 7.23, 7.42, 7.35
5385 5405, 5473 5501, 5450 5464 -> 0.4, 7.09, 7.12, 7.11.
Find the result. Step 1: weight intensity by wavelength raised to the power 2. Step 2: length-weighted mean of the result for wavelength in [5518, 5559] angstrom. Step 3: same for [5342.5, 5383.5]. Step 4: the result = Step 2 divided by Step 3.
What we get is 1.1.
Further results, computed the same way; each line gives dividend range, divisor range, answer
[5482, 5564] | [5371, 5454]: 1.06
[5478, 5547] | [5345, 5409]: 1.04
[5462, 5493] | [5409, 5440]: 1.00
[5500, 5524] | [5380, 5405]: 1.07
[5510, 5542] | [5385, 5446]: 1.06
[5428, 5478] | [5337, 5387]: 0.99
